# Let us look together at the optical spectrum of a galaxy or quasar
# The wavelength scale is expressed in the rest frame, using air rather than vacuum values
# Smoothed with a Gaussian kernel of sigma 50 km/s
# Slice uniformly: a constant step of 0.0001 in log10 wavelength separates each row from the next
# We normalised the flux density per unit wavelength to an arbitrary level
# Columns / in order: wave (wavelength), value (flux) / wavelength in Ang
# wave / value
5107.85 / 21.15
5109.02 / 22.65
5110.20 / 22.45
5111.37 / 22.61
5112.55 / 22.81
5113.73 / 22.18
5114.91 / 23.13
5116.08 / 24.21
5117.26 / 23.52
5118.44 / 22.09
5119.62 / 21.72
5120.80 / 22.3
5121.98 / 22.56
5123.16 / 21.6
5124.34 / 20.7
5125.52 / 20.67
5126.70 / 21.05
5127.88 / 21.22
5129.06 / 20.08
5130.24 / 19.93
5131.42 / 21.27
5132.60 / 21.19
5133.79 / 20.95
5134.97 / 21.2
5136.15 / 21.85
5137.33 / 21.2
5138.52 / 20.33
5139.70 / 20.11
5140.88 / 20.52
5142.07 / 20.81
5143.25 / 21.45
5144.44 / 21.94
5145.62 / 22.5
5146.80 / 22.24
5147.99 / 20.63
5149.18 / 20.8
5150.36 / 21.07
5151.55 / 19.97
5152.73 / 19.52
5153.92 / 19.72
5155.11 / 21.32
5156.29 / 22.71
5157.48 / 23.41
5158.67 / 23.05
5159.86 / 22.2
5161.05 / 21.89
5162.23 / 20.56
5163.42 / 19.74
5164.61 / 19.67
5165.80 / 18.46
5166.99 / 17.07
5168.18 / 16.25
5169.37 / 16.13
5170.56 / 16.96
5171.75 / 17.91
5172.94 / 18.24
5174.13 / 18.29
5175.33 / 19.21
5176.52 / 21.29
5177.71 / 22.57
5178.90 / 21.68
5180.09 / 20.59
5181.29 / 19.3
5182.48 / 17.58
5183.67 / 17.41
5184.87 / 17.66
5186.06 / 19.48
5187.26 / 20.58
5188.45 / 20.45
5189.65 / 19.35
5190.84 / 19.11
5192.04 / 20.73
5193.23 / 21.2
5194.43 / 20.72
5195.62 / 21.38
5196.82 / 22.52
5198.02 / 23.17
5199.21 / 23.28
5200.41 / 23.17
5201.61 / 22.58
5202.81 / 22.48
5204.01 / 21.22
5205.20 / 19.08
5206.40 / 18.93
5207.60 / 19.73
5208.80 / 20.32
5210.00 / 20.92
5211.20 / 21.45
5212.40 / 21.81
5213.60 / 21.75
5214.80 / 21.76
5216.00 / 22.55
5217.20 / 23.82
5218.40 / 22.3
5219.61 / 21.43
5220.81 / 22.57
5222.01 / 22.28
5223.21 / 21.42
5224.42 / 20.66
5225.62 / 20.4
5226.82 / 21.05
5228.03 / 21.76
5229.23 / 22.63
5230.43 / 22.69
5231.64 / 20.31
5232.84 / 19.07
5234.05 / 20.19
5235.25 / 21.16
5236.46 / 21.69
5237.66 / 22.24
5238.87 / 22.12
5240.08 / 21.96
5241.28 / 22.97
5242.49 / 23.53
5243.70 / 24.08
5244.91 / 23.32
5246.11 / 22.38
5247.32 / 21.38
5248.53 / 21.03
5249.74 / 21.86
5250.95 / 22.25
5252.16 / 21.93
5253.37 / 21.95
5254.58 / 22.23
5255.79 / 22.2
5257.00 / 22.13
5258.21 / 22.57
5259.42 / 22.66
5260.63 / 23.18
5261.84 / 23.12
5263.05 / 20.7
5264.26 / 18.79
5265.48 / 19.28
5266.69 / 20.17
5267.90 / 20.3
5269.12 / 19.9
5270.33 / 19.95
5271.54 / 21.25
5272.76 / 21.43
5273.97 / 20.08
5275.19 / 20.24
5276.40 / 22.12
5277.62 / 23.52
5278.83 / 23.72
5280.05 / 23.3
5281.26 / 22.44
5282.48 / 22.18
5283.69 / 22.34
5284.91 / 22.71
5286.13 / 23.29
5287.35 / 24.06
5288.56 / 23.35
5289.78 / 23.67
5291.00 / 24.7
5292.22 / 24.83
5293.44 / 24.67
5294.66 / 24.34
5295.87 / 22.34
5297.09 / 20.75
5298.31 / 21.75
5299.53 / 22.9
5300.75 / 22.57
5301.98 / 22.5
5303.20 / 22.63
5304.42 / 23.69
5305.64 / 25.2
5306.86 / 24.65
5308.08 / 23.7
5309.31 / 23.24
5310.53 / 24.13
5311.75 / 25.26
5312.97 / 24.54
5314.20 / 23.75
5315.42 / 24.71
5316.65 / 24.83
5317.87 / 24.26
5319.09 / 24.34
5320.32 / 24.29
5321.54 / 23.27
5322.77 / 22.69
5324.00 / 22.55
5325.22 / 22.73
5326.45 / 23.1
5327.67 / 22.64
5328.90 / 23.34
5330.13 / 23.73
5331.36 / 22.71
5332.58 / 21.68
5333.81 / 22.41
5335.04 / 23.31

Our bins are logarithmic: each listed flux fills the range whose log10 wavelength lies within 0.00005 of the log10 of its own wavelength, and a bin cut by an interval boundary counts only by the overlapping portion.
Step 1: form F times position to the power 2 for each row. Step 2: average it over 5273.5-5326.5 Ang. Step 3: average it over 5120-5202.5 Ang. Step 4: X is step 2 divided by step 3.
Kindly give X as 1.2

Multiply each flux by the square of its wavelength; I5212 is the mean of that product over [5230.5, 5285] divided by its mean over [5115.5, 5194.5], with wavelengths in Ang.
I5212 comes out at 1.1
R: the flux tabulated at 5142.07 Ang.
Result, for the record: 20.81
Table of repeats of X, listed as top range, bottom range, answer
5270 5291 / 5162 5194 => 1.22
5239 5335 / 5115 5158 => 1.13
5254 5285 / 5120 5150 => 1.08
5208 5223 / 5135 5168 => 1.07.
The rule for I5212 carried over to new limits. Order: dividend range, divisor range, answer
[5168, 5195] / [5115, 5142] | 0.92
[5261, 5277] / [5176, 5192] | 1.08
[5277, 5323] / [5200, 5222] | 1.13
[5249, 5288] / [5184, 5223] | 1.05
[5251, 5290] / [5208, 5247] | 1.02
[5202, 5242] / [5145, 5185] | 1.10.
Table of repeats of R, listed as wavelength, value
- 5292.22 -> 24.83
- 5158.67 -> 23.05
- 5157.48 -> 23.41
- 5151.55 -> 19.97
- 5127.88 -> 21.22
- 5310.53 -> 24.13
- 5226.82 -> 21.05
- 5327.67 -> 22.64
